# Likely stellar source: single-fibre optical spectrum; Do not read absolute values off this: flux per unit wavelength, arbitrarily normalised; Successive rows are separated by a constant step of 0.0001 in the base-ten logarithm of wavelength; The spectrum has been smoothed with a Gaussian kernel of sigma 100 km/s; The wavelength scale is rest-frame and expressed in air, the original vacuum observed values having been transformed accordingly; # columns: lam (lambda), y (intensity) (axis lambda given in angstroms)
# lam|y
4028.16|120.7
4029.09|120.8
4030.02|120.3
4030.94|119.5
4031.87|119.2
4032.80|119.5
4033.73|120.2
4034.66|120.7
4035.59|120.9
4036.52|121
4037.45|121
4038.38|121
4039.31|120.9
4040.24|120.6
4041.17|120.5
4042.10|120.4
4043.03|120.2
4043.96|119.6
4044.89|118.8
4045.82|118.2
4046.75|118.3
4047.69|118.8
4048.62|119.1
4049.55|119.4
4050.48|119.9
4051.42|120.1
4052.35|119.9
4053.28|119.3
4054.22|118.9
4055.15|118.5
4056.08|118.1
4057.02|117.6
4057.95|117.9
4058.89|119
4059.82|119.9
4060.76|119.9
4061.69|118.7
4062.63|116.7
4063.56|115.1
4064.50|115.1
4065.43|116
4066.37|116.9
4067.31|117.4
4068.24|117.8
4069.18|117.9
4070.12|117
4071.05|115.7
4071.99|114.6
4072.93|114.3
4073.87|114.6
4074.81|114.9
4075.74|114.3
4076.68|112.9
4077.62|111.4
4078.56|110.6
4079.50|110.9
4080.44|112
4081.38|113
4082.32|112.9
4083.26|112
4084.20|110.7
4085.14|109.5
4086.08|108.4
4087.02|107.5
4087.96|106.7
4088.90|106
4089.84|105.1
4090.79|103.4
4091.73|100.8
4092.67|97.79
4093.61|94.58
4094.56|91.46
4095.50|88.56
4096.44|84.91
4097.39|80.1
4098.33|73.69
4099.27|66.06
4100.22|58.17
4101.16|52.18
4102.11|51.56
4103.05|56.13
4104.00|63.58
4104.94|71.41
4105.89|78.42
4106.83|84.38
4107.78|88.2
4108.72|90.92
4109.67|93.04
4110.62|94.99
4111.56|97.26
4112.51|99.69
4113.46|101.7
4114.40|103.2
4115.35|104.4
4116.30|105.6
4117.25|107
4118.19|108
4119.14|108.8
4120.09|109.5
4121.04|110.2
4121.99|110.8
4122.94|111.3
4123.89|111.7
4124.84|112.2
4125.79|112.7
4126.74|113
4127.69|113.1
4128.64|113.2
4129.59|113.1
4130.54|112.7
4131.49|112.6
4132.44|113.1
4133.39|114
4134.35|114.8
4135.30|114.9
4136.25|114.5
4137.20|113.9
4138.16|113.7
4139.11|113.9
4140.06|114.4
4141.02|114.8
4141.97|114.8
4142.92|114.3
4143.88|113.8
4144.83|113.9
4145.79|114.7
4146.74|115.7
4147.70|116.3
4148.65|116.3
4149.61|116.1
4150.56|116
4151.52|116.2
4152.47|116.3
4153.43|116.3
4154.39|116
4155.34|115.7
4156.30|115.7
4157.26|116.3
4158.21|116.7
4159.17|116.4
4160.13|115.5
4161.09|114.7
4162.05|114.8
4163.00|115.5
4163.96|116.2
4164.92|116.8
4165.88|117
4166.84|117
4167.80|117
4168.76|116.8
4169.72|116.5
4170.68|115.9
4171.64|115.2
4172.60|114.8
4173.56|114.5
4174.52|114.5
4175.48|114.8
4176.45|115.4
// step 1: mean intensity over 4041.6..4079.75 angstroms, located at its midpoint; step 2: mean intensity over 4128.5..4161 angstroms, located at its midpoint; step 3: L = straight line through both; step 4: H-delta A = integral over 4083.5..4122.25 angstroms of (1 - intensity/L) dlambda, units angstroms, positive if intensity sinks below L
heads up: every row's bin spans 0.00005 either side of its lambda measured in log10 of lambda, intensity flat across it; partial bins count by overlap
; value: 7.9 angstroms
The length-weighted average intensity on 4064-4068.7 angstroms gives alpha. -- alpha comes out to 117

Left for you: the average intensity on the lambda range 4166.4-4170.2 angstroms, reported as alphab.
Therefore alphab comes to 117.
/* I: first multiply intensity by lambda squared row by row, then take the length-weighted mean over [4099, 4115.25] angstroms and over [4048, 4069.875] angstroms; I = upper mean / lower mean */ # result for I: 0.70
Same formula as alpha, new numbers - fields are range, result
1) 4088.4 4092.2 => 104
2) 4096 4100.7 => 72.4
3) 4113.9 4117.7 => 105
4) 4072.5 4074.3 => 114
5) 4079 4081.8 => 112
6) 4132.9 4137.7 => 114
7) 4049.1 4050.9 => 120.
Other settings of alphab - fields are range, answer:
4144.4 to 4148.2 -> 115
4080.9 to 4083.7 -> 113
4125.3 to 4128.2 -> 113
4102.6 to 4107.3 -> 70.9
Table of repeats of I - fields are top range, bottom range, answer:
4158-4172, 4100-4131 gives 1.24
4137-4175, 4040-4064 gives 1.02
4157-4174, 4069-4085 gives 1.07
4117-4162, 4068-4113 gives 1.21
